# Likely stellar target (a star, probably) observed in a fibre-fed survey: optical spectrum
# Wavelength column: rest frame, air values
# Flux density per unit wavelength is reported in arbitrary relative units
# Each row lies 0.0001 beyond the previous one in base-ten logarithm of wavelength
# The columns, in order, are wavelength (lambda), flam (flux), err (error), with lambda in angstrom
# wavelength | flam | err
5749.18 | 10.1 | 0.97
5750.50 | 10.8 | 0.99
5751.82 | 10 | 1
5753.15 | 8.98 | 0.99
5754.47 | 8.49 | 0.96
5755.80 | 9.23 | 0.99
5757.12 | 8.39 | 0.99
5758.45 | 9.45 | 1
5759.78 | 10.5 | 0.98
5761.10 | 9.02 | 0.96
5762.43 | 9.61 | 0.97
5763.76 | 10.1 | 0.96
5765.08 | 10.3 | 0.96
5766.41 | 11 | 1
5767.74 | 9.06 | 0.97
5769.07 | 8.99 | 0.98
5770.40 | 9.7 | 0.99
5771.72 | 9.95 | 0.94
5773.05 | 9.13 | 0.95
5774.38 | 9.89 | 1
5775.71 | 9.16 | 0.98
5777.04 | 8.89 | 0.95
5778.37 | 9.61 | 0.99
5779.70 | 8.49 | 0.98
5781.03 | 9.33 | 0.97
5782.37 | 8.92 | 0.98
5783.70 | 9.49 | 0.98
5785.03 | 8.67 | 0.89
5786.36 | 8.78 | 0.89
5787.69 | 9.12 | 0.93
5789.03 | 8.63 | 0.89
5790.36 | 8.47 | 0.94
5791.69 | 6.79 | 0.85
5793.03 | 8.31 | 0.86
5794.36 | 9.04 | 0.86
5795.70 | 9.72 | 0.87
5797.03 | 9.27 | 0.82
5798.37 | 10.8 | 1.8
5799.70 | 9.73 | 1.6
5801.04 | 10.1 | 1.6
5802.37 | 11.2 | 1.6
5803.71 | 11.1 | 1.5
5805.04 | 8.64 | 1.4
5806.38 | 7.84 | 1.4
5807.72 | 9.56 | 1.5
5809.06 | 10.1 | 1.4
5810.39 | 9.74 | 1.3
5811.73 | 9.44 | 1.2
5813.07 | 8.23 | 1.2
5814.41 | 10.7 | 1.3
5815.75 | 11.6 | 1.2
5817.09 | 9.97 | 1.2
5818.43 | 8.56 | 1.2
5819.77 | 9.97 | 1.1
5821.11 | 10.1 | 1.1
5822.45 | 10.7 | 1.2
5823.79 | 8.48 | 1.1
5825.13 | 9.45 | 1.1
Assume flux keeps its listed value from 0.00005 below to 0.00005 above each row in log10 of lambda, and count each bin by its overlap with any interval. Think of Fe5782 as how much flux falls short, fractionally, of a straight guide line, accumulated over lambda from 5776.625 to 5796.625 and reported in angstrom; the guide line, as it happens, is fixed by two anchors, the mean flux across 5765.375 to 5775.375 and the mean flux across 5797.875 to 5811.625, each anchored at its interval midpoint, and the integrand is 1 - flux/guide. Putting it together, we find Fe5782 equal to 1.9 angstrom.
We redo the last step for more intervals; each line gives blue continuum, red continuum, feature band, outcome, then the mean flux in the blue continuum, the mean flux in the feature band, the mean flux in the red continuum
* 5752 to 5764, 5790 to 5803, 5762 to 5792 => 0.3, 9.3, 9.25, 9.36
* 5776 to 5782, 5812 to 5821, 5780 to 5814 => 0.7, 9.07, 9.24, 9.83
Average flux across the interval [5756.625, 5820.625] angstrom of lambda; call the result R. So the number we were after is 9.44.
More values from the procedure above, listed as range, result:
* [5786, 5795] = 8.44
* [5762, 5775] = 9.78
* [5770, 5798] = 9.03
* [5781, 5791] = 8.9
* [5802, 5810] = 9.69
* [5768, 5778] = 9.38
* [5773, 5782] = 9.2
